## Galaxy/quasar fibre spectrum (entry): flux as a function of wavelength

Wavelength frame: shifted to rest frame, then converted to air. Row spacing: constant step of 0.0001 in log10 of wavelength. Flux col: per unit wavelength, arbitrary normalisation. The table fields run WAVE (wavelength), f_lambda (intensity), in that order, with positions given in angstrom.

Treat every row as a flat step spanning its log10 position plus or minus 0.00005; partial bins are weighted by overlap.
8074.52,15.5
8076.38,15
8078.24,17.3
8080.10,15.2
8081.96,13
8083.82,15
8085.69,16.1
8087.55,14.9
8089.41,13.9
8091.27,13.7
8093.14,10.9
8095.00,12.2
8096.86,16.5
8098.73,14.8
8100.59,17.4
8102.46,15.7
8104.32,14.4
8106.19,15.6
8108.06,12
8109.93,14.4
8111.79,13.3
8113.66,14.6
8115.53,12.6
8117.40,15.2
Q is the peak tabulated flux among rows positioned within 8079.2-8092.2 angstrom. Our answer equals 16.1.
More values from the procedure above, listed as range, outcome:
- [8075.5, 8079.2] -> 17.3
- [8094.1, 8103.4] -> 17.4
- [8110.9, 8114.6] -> 14.6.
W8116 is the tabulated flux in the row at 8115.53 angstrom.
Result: 12.6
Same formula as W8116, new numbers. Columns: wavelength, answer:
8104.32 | 14.4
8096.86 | 16.5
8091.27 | 13.7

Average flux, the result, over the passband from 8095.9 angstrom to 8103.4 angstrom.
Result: 16.1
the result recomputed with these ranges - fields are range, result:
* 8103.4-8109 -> 14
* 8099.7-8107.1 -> 15.8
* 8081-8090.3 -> 14.6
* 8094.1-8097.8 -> 14.4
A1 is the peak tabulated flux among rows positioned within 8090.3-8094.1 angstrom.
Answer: 13.7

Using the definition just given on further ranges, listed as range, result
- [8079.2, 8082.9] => 15.2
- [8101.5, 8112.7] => 15.7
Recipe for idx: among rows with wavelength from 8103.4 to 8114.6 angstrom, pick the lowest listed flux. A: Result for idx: 12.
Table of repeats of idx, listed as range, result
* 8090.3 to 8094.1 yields 10.9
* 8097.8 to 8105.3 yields 14.4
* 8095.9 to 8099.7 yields 14.8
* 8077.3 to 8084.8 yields 13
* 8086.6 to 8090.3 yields 13.9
